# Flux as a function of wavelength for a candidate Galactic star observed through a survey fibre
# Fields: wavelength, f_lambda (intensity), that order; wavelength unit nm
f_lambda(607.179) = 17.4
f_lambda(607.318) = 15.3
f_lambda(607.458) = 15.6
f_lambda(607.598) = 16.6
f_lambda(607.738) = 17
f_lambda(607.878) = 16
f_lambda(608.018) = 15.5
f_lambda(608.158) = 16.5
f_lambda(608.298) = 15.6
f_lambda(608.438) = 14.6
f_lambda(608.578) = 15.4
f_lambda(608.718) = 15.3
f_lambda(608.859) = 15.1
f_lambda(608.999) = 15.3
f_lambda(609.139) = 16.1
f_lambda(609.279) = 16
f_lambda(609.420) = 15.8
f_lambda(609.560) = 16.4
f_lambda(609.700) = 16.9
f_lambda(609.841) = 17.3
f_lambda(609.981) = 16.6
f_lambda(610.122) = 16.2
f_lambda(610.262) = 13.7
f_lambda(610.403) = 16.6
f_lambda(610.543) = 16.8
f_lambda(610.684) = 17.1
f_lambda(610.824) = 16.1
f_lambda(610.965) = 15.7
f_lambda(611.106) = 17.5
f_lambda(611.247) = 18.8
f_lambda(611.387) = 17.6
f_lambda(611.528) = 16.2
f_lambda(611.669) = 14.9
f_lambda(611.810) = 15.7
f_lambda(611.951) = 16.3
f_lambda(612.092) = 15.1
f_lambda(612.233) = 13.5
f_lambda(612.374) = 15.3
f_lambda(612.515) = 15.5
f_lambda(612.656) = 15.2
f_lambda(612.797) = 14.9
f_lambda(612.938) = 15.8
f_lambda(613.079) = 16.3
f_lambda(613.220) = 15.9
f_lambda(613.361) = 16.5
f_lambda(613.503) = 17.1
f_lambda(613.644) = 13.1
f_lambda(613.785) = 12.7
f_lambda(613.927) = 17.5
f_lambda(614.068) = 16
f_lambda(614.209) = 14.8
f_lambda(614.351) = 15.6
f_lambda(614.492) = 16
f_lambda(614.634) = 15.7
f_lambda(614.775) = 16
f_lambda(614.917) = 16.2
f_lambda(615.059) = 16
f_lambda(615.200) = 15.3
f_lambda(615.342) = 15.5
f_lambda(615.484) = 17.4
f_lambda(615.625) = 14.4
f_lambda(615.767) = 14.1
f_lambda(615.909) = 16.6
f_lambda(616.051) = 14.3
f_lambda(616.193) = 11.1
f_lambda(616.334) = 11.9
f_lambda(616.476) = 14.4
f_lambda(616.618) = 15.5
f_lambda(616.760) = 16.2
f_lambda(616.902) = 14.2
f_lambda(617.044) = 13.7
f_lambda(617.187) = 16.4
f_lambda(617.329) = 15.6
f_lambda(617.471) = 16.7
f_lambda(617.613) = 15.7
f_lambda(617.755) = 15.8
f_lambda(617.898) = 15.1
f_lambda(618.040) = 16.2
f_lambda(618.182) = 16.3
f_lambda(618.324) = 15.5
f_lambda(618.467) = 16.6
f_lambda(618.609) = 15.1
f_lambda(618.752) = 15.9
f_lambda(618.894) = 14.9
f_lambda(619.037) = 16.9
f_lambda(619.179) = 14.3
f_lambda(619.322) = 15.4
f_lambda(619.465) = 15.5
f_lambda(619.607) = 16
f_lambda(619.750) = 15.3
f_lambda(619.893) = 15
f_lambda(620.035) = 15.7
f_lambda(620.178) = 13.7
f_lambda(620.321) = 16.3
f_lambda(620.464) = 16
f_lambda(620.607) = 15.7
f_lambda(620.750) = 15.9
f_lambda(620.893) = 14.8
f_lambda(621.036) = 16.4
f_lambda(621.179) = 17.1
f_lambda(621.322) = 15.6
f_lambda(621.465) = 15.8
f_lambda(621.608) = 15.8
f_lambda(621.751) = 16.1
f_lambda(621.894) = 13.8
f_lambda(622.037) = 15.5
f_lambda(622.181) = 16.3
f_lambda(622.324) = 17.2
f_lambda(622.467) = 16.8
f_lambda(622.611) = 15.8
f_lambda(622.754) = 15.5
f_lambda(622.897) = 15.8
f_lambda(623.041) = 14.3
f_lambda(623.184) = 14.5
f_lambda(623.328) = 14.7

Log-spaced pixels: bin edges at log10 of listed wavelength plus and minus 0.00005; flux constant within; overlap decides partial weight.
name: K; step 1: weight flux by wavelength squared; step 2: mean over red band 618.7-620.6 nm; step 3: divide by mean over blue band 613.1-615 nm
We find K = 1.01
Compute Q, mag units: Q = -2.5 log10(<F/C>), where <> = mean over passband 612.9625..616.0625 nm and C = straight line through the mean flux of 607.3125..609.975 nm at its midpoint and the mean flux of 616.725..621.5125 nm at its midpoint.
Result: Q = 0.01 mag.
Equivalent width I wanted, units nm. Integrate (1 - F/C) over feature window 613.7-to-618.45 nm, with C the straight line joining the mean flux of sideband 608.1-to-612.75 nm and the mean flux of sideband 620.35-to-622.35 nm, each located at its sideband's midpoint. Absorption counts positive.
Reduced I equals 0.18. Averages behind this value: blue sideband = 16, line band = 15.3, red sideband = 15.8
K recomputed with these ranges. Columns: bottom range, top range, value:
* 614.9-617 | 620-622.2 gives 1.07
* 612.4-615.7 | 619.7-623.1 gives 1.03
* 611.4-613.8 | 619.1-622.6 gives 1.04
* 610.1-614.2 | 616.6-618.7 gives 1.01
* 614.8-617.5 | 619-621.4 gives 1.05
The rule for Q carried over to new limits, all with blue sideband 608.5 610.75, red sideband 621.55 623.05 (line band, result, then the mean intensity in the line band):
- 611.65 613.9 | 0.047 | 15.3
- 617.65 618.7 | 0.004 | 15.8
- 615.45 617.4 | 0.088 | 14.7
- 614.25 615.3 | 0.010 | 15.8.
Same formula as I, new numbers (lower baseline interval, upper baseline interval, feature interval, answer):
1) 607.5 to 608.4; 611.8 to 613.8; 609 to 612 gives -0.13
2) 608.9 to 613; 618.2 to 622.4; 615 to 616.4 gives 0.11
